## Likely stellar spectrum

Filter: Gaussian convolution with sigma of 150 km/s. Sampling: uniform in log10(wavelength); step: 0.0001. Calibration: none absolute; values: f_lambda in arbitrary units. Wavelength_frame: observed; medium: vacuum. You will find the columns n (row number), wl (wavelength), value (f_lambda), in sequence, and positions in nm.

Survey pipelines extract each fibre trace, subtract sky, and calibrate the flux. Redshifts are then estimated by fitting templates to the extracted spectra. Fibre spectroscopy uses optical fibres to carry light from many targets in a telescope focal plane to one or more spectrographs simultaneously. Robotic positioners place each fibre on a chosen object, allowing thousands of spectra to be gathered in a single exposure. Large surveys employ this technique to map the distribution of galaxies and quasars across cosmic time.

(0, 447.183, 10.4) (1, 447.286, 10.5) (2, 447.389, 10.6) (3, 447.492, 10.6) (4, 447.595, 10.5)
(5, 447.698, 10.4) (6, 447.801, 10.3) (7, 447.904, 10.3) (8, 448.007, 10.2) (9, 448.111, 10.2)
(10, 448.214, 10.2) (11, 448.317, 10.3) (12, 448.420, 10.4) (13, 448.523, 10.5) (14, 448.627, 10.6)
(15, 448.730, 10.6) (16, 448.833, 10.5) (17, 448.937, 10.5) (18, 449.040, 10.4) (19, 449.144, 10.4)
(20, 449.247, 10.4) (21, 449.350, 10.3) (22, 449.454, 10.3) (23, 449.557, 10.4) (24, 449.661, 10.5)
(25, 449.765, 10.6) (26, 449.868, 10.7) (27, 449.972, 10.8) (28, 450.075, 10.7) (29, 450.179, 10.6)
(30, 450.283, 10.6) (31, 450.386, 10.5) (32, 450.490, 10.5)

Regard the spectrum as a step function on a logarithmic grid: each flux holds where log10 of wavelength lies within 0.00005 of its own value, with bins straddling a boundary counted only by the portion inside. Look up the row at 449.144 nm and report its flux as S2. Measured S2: 10.4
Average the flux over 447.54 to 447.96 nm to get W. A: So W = 10.4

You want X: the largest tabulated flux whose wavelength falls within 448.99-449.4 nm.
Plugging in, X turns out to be 10.4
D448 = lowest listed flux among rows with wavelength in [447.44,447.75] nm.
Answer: 10.4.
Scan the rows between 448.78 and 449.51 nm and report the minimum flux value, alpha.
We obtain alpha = 10.3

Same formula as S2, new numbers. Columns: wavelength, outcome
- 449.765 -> 10.6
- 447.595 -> 10.5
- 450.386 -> 10.5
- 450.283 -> 10.6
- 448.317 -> 10.3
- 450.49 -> 10.5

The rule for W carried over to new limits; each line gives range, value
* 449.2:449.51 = 10.3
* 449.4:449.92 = 10.5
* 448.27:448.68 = 10.5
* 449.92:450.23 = 10.7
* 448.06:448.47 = 10.3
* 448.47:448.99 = 10.5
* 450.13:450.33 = 10.6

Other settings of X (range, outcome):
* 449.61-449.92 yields 10.7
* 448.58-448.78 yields 10.6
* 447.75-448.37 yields 10.3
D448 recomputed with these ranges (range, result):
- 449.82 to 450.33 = 10.6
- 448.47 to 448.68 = 10.5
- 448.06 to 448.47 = 10.2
